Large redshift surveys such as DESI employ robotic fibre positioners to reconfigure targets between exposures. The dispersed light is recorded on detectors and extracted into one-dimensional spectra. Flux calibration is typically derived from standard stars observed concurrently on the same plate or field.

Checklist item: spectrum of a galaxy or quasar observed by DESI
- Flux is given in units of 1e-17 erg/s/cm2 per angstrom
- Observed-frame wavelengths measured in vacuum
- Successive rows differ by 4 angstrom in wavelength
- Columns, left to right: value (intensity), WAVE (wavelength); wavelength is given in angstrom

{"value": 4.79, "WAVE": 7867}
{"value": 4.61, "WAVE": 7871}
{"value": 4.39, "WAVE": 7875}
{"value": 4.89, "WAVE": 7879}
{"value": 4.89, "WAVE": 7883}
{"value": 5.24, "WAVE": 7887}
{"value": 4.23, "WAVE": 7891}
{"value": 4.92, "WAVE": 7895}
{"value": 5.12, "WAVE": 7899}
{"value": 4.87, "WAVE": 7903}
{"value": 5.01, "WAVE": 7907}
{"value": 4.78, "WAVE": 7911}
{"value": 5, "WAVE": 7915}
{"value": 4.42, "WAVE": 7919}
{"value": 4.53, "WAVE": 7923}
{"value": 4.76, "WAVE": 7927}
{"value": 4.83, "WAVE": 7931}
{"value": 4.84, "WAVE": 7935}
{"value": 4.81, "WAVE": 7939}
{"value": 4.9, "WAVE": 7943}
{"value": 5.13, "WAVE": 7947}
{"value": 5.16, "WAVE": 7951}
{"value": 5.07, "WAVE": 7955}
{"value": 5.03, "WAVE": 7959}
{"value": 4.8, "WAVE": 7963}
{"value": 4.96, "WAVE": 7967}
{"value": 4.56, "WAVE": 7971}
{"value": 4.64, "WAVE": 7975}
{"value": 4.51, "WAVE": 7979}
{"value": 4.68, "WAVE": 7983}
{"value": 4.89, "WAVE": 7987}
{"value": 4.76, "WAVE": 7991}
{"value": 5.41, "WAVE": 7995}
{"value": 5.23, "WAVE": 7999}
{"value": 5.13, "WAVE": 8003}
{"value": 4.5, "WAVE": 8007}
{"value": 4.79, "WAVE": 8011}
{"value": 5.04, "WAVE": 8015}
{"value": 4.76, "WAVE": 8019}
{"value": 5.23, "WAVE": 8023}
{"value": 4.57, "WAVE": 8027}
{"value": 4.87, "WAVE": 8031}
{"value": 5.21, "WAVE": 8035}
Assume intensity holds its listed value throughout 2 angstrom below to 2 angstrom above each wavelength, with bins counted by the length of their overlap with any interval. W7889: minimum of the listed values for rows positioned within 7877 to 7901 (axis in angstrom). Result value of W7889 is 4.23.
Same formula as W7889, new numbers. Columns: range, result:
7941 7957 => 4.9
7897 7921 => 4.42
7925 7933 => 4.76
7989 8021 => 4.5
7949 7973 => 4.56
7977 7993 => 4.51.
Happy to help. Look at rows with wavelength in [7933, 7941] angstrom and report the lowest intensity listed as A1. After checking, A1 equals 4.81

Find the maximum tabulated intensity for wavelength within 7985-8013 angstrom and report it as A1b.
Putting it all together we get 5.41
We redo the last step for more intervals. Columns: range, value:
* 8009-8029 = 5.23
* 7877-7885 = 4.89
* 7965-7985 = 4.96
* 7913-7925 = 5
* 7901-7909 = 5.01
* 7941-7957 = 5.16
